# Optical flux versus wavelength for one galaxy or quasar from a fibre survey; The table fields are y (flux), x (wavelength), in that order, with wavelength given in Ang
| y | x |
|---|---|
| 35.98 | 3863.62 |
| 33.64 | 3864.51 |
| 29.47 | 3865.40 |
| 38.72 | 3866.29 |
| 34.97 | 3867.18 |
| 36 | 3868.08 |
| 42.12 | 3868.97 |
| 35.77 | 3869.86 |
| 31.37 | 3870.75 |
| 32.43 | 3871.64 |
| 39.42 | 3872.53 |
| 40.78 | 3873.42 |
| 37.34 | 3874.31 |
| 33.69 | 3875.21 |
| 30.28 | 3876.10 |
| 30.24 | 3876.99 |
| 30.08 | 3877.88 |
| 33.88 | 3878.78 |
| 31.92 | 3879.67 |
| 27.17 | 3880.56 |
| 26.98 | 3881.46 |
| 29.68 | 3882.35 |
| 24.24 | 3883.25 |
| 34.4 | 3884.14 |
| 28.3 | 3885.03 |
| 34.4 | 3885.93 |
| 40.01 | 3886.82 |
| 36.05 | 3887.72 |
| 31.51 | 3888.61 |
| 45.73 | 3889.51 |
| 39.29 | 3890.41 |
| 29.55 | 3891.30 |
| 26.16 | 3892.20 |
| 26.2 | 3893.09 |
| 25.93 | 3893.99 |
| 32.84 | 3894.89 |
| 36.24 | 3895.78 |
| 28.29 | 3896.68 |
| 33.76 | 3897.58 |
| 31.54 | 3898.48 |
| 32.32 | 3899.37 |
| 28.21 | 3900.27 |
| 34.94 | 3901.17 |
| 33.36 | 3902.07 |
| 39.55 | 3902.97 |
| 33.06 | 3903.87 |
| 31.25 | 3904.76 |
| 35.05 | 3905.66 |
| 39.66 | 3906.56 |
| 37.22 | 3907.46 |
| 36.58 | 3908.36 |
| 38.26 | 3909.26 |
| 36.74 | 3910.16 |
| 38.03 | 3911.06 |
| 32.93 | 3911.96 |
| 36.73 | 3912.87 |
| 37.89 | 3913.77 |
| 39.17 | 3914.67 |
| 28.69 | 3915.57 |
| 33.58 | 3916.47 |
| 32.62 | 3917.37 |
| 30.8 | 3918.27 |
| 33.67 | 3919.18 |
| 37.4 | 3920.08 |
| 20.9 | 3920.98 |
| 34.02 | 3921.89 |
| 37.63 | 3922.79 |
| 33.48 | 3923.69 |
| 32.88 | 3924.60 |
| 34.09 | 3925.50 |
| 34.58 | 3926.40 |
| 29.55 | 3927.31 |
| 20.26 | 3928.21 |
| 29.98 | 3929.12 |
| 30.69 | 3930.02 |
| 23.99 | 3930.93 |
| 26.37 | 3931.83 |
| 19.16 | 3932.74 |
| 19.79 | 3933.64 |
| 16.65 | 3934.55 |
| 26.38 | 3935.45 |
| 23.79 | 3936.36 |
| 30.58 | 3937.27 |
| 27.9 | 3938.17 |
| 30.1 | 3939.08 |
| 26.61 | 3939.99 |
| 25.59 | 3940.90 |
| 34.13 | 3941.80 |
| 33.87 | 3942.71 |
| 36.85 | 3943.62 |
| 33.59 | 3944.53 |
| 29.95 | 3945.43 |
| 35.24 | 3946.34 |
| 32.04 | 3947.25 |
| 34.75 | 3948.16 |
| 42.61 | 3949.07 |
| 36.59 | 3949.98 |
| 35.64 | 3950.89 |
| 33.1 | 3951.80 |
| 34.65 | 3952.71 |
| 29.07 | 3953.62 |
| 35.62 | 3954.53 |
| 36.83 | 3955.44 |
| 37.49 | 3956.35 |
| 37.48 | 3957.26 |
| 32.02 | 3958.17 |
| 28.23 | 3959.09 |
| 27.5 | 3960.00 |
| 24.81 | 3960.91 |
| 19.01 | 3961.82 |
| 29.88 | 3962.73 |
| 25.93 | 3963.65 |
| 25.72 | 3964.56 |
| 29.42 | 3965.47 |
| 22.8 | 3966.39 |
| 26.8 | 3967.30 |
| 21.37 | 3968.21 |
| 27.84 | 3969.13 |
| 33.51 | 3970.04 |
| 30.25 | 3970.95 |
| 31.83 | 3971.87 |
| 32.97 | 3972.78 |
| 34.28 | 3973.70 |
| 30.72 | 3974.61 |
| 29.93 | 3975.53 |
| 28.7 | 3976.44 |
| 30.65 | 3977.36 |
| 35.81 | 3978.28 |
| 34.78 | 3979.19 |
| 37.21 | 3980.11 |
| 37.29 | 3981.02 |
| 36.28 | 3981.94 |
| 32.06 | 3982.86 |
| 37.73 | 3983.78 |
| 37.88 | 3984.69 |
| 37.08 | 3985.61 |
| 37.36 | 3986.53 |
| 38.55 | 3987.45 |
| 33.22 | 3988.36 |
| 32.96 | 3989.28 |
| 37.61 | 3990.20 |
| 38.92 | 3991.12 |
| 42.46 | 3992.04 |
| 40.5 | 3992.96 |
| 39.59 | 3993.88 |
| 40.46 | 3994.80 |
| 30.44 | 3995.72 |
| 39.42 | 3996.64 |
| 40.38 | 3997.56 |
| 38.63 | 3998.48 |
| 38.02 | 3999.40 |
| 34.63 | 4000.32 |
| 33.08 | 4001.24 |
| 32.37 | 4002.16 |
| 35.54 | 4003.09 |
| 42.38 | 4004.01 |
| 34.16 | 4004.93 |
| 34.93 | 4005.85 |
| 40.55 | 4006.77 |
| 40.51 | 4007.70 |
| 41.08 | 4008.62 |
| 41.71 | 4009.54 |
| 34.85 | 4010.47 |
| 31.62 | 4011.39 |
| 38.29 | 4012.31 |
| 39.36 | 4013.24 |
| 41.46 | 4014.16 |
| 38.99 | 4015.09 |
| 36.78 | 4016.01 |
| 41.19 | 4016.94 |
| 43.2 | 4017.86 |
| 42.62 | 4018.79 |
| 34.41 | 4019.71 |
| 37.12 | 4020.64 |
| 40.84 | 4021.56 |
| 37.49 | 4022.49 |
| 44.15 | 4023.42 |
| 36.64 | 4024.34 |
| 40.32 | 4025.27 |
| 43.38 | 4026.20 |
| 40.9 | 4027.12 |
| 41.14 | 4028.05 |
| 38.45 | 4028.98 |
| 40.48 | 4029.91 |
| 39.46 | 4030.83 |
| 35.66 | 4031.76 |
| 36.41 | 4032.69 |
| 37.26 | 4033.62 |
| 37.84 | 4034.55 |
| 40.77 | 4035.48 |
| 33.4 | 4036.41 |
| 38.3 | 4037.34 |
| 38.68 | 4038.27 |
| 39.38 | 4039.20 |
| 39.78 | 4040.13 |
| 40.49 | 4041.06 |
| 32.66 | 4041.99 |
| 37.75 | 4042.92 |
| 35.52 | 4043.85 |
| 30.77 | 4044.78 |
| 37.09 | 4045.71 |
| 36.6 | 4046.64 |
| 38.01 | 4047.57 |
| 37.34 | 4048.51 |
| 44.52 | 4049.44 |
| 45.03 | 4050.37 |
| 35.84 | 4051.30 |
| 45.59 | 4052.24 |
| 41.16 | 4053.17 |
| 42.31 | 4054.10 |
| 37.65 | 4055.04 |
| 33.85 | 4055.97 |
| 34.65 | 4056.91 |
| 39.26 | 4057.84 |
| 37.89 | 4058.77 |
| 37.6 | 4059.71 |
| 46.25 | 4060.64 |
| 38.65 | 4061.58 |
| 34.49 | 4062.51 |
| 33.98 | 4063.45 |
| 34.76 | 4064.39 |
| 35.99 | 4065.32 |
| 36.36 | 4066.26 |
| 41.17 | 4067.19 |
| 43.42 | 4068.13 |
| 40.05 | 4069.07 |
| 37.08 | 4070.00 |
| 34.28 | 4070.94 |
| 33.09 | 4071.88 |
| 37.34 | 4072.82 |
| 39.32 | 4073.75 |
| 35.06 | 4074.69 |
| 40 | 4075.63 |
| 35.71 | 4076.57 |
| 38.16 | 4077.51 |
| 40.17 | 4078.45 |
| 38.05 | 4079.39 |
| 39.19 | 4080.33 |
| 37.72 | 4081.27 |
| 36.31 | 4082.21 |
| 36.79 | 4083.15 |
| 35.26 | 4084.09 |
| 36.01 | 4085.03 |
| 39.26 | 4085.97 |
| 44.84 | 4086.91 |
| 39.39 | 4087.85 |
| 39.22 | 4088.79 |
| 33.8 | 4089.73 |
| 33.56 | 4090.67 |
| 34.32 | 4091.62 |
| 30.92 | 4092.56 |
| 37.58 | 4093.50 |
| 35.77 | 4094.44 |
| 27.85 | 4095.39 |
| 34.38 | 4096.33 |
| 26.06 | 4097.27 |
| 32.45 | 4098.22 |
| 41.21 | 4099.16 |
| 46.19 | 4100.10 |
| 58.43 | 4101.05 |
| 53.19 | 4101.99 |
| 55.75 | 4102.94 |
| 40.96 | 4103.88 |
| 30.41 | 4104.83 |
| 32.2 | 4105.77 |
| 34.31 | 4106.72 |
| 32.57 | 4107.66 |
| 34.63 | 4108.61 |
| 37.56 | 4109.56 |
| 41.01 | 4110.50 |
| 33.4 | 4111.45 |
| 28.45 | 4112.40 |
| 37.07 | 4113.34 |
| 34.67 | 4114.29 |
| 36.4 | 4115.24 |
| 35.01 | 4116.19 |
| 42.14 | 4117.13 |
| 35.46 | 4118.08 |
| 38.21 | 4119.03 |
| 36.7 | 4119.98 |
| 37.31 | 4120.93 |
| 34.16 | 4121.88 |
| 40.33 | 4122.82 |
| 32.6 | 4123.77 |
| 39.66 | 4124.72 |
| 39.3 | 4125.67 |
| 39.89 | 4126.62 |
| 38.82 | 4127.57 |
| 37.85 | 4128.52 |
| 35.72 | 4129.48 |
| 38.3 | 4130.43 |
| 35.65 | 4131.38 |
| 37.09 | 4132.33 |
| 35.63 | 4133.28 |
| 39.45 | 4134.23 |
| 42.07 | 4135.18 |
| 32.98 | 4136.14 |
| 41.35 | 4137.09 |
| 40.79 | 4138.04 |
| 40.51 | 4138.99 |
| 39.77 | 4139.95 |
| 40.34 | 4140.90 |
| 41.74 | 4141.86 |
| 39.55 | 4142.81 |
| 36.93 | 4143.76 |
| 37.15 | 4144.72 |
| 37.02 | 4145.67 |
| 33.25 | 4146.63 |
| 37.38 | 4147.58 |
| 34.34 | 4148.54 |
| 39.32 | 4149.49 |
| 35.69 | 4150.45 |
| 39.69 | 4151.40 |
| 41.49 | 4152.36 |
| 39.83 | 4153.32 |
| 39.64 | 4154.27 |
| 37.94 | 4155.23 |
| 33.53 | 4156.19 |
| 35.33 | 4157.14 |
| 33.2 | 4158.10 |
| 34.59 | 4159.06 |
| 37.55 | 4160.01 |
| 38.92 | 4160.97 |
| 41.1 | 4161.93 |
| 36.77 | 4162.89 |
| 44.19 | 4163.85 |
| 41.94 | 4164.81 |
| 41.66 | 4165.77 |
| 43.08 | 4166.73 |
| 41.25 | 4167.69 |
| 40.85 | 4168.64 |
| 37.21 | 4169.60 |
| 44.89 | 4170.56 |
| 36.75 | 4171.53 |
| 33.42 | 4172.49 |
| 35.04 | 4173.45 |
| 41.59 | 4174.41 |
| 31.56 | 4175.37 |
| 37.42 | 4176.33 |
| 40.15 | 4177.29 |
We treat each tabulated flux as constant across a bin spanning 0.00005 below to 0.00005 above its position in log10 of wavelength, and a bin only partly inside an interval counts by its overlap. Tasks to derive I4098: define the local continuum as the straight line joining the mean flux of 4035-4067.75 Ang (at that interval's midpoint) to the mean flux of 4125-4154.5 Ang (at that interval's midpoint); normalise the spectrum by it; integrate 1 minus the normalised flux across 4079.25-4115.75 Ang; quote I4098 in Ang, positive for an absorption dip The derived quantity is 0.8 Ang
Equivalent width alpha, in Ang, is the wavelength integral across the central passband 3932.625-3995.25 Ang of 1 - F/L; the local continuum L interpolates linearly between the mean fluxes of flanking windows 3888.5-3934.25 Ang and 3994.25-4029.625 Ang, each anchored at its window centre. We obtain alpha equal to 6.20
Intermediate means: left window 32.3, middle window 32.1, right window 38.5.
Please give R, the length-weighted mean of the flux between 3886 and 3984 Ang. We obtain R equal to 31.8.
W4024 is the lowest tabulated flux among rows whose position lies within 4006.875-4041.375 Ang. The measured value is 31.62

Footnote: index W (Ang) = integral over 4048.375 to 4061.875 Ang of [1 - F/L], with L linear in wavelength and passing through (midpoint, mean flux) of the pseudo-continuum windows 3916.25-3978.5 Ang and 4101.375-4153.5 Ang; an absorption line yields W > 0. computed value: -2.0 Ang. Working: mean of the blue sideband 30.3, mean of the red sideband 37.9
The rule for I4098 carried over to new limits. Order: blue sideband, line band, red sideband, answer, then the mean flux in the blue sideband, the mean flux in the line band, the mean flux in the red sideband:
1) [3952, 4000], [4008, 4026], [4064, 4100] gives -2.3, 33.3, 39.1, 36.7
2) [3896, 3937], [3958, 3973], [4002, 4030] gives 3.3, 31.7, 27.5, 39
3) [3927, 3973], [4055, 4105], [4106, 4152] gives -4.1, 29.5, 38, 37.3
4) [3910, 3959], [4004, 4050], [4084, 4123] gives -4.9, 31.7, 38.5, 37.3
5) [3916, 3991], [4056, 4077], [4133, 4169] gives -1.2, 31.3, 37.5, 38.6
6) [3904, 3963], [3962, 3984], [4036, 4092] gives 1.9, 31.7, 30.8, 37.8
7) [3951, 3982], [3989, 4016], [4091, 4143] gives -4.4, 30.9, 37.8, 37.7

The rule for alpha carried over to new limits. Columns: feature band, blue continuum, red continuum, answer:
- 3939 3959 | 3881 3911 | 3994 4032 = 1.1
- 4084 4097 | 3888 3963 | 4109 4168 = 0.3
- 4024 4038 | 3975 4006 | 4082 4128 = -0.8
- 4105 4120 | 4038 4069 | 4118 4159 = 1.0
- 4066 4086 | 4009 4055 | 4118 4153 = 0.4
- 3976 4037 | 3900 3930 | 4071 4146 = -3.7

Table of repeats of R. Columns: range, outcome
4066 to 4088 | 38.1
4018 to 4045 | 38.5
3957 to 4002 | 33.1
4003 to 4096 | 38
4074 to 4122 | 37.4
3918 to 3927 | 32.9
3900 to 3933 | 32.9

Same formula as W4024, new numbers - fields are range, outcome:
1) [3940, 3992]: 19.01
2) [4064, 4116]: 26.06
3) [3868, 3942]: 16.65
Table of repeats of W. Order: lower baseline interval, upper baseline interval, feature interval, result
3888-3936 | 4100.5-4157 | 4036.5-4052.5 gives -1.10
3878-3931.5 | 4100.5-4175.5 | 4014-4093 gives -4.20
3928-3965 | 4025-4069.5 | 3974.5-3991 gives -0.99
